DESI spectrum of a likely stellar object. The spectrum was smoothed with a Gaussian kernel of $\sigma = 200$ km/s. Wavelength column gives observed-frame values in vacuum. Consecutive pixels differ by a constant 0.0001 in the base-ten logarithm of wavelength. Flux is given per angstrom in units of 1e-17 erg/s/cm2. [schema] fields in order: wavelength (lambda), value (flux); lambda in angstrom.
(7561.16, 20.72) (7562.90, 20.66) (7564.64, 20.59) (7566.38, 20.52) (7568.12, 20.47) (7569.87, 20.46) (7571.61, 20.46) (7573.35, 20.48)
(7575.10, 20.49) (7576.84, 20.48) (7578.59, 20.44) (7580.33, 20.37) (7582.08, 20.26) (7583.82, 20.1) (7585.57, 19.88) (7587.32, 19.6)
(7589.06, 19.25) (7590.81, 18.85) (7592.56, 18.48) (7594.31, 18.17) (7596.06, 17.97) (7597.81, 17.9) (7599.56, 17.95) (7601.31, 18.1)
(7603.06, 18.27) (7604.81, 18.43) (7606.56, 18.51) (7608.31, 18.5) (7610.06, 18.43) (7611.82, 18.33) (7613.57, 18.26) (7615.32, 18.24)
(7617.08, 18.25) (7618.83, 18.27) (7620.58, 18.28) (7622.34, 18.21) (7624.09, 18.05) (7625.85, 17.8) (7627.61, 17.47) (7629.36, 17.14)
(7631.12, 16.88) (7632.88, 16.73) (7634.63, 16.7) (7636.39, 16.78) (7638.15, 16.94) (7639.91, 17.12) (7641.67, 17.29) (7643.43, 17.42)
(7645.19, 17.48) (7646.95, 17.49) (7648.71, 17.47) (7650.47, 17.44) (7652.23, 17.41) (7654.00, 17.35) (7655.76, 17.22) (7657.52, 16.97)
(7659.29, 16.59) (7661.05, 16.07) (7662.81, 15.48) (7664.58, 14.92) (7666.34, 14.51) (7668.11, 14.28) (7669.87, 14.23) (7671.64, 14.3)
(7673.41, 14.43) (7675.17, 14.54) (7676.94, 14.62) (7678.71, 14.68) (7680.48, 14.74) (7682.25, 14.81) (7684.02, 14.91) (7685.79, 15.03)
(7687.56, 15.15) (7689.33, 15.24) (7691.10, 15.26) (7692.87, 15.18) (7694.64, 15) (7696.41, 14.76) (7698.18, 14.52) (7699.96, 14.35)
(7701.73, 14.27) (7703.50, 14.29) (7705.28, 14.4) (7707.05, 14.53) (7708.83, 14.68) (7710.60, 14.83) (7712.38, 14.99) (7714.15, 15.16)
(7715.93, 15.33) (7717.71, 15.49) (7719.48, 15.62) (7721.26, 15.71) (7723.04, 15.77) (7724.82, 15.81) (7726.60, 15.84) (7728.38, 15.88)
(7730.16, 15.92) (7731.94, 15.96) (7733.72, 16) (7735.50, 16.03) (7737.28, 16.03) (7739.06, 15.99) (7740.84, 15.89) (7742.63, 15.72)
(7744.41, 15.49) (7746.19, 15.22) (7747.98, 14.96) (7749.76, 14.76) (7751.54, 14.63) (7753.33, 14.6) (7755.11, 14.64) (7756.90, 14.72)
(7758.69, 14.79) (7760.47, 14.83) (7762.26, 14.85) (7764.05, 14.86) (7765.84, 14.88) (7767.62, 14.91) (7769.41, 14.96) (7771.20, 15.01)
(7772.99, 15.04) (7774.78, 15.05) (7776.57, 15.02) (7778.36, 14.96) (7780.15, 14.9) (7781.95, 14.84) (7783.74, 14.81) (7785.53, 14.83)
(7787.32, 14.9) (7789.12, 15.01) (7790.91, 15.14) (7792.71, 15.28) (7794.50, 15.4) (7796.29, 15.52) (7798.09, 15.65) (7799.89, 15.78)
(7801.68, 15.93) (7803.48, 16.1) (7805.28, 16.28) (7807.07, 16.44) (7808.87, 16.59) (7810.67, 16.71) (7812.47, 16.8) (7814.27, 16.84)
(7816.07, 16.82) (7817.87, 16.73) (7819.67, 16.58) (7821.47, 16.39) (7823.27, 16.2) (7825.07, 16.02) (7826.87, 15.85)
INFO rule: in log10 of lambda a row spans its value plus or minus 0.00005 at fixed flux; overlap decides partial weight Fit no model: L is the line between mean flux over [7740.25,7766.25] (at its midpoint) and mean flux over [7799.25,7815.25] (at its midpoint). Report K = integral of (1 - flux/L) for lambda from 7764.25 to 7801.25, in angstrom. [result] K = 1.5 angstrom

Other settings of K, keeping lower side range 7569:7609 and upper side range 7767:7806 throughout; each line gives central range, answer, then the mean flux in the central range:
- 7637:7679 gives 4.1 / 16.1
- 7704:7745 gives 2.4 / 15.5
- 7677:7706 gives 4.0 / 14.8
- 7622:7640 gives 1.2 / 17.2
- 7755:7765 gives 0.6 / 14.8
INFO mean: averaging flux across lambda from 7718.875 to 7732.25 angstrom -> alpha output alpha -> 15.8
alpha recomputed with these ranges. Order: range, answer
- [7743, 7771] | 14.9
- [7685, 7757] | 15.2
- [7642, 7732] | 15.5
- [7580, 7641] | 18.2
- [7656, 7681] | 15.1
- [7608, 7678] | 16.8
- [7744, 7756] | 14.9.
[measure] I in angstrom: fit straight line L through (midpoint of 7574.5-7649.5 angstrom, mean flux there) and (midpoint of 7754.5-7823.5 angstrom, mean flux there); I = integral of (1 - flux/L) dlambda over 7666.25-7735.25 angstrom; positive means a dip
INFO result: 7.63 angstrom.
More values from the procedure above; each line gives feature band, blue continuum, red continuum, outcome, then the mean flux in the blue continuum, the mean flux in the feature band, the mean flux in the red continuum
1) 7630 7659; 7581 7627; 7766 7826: 1.3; 18.5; 17.2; 15.7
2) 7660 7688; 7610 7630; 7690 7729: 2.5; 18.1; 14.8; 15.1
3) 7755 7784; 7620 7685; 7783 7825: 2.1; 16.3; 14.9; 16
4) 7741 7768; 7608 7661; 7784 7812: 2.1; 17.5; 15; 15.7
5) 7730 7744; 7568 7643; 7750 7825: 0.3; 18.6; 15.9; 15.5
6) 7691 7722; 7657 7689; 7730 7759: 0.6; 15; 14.9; 15.4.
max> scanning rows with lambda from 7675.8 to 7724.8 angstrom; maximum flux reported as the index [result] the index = 15.77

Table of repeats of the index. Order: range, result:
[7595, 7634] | 18.51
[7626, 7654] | 17.49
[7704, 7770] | 16.03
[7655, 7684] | 17.22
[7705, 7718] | 15.49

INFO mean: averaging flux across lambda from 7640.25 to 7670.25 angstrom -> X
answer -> 16.5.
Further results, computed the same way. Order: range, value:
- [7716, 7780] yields 15.3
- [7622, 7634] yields 17.4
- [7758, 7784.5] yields 14.9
